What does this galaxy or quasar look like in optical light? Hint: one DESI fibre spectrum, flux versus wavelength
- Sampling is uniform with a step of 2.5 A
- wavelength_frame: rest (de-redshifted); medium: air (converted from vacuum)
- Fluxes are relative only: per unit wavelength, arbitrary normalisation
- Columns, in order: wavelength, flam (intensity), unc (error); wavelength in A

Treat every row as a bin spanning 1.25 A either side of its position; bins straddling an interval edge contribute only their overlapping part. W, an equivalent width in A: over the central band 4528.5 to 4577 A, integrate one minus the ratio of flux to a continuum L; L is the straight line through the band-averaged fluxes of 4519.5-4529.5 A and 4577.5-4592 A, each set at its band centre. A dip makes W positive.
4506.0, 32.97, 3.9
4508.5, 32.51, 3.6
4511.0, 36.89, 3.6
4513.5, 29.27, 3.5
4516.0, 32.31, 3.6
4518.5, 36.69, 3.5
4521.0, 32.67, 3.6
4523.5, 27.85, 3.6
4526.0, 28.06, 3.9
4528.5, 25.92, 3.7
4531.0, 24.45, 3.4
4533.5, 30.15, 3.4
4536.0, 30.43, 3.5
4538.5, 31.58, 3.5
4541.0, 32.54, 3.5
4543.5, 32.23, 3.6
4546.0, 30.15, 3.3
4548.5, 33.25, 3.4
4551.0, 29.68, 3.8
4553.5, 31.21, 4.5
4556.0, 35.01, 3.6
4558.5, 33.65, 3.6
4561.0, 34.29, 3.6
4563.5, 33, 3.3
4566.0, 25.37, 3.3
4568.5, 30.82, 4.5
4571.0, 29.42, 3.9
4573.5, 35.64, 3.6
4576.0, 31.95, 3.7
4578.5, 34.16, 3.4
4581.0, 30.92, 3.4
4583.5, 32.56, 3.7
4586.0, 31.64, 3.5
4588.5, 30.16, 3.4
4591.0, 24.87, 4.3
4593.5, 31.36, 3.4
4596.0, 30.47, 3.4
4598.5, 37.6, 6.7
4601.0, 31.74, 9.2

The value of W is -2.26 A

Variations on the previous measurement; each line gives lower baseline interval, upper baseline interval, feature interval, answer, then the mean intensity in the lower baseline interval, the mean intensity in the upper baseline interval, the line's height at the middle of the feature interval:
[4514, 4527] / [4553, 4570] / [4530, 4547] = 0.72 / 31.5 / 31.9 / 31.6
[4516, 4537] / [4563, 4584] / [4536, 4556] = -0.83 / 29.7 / 31.4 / 30.4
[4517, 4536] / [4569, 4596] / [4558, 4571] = -0.19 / 29.5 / 31.2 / 30.7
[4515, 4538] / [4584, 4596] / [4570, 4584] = -1.26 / 29.9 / 29.8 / 29.8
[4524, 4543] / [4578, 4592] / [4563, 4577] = -0.33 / 29.1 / 30.6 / 30.2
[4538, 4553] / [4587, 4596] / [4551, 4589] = -2.14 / 31.6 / 29.1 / 30.3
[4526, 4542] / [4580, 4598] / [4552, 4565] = -1.52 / 29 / 30.6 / 29.7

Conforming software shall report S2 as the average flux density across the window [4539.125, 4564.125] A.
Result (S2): 32.5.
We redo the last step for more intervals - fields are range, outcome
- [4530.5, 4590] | 31.5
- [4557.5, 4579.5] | 32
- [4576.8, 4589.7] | 31.9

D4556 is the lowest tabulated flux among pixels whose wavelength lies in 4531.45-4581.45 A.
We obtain 25.37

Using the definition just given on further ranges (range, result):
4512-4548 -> 24.45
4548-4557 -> 29.68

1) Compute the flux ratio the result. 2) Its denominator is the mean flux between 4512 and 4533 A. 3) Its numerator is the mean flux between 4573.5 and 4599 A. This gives 1.1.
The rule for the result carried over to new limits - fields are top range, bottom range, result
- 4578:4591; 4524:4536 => 1.13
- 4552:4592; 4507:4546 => 1.02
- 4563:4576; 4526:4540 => 1.08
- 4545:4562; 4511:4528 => 1.04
